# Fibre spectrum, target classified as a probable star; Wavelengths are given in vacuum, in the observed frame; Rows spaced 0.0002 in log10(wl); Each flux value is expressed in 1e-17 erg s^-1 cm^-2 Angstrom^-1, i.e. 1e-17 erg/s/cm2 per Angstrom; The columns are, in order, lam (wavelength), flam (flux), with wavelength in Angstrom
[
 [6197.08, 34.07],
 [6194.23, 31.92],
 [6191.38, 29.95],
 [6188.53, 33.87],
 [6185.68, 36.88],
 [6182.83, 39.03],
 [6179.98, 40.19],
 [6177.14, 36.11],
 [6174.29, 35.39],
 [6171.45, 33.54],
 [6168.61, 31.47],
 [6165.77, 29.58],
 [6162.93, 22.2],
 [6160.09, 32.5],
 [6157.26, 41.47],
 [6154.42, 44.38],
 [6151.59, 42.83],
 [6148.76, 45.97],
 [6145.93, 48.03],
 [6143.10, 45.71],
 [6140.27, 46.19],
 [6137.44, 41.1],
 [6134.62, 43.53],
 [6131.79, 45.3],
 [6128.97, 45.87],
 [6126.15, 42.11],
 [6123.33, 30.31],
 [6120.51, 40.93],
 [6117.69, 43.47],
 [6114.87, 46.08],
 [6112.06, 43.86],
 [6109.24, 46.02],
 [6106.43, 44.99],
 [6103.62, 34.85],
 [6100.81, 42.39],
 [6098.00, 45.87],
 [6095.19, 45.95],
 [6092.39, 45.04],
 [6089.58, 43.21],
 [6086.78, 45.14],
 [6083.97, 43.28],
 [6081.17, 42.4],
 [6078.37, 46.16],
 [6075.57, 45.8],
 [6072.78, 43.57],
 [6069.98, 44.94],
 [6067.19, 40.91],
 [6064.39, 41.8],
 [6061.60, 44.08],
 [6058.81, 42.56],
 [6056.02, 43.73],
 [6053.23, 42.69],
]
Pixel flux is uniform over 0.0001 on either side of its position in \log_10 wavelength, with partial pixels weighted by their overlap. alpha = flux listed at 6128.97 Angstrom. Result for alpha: 45.87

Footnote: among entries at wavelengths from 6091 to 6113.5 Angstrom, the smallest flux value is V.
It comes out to 34.85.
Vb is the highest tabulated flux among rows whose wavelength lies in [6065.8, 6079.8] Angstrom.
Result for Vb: 46.16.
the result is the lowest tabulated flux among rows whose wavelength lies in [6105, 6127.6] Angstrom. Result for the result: 30.31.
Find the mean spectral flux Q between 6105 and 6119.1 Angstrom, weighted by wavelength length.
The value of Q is 44.9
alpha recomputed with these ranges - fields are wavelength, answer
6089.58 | 43.21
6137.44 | 41.1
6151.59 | 42.83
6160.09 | 32.5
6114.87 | 46.08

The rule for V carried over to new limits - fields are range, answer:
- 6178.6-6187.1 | 36.88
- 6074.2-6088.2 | 42.4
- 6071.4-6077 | 43.57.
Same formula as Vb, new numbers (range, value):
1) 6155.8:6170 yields 41.47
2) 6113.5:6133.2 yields 46.08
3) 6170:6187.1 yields 40.19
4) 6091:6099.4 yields 45.95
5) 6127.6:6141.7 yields 46.19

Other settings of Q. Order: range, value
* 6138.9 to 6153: 45.7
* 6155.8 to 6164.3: 32.2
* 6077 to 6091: 44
